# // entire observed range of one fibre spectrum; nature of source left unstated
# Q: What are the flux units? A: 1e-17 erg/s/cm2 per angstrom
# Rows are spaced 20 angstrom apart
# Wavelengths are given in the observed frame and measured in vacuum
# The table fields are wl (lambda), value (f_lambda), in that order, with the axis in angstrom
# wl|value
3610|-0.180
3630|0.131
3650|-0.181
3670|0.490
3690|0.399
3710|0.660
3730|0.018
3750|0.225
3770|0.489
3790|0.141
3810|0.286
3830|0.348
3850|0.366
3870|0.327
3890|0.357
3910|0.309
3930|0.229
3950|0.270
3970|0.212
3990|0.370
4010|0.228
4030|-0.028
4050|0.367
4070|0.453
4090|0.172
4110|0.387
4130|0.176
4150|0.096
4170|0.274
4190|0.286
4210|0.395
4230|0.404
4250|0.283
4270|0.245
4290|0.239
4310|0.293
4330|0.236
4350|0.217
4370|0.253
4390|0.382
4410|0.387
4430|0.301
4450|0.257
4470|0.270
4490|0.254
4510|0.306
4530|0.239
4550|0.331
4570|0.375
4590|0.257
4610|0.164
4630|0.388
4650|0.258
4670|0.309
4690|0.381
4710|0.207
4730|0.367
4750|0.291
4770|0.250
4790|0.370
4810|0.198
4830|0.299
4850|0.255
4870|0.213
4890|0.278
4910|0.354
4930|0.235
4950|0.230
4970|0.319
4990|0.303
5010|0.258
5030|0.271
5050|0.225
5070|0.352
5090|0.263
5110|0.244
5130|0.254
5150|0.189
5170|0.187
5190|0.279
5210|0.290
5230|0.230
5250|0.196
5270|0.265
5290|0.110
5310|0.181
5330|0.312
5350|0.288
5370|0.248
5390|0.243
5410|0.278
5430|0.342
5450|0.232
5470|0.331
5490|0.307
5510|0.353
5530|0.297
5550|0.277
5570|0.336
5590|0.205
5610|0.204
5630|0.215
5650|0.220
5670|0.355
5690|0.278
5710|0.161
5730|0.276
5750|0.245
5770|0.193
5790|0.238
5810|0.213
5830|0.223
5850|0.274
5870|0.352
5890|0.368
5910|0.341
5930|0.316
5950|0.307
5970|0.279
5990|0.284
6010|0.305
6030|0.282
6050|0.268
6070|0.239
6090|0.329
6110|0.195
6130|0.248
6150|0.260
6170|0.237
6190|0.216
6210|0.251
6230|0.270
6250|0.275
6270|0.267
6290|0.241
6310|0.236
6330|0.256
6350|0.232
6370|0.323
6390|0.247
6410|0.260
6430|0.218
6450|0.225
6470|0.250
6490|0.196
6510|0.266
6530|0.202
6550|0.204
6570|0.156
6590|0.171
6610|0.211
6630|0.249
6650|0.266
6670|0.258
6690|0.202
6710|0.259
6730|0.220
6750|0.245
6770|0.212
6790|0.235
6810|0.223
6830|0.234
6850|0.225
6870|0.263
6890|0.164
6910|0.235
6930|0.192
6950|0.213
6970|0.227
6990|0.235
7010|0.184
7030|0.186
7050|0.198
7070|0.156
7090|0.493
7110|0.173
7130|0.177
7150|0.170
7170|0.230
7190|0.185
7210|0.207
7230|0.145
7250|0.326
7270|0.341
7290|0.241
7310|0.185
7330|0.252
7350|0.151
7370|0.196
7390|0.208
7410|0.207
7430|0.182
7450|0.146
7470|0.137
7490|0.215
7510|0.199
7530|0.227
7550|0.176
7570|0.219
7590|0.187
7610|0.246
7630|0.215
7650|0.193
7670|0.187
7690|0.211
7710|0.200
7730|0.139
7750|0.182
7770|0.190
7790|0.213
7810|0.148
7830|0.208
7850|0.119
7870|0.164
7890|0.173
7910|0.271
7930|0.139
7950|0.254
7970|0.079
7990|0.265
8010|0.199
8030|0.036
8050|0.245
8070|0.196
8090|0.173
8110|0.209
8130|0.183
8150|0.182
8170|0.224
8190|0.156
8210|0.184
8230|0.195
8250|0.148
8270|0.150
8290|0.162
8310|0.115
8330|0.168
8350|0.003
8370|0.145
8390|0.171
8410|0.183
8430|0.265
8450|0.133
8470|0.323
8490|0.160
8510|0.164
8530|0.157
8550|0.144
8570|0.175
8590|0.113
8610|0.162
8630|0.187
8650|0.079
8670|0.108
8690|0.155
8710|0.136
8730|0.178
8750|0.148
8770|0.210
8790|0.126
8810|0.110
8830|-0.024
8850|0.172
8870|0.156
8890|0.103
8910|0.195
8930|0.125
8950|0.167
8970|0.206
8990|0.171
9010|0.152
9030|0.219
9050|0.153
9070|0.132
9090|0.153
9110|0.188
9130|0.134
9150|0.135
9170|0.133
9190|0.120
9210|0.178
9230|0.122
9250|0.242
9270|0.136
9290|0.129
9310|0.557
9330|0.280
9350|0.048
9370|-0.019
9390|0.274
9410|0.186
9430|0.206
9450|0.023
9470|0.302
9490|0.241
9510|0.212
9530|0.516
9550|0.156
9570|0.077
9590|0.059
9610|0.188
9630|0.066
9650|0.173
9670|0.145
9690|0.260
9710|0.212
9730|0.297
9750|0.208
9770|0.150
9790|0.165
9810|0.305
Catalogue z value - 0.90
